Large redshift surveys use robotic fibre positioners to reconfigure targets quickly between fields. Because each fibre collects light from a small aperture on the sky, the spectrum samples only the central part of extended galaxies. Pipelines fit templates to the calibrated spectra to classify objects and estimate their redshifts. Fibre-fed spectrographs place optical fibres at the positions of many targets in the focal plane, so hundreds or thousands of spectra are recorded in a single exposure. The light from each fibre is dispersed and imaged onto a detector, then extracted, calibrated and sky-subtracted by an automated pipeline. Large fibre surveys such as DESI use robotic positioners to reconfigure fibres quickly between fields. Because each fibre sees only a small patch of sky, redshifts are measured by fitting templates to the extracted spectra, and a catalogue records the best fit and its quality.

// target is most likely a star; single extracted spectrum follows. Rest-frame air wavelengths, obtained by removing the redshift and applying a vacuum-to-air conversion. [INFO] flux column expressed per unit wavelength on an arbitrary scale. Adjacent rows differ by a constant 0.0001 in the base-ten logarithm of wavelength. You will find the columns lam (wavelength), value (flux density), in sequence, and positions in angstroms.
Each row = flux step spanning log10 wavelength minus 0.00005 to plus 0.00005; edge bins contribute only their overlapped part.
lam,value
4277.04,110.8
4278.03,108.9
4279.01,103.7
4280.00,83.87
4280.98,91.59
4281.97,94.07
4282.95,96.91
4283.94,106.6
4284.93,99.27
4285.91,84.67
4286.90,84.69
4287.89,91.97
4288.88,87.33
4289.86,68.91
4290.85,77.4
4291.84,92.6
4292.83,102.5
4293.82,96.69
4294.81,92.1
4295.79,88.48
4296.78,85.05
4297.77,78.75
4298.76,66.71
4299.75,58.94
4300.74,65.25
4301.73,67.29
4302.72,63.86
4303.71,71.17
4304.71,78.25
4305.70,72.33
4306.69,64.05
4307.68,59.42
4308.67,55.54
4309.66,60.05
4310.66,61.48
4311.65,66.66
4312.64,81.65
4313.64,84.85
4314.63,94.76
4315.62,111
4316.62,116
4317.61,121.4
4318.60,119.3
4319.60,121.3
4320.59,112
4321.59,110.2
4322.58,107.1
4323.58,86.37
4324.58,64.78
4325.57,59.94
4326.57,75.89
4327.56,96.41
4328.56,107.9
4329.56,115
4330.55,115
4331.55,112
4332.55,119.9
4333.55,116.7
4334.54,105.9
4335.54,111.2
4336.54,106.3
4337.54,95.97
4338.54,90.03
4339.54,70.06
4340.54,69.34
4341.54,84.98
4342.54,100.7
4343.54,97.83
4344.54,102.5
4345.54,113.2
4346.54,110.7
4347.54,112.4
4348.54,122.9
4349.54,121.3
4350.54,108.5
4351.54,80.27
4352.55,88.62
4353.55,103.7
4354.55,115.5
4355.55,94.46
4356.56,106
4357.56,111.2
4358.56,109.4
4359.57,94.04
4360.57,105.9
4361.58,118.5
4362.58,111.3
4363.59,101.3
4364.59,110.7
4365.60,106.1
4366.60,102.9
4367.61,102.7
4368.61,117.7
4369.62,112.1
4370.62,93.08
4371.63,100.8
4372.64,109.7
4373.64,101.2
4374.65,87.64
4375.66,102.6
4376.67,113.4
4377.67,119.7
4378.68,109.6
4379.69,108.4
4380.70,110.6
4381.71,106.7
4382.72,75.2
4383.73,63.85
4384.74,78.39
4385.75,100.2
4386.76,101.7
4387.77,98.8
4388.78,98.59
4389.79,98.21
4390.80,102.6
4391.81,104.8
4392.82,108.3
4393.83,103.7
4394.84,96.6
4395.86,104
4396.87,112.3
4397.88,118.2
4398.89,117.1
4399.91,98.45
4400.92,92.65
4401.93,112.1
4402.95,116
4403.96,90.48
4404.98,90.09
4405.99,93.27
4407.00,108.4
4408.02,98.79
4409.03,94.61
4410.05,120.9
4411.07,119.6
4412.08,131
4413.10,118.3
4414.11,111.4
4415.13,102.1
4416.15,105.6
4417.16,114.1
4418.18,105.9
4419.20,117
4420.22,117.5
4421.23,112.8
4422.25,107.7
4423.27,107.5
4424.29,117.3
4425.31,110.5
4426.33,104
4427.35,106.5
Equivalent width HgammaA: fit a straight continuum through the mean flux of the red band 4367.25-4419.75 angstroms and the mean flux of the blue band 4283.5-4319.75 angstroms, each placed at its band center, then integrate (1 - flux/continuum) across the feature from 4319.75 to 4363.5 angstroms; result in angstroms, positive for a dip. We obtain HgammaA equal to -4.3 angstroms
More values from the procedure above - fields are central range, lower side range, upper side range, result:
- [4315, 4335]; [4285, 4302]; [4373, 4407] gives -3.6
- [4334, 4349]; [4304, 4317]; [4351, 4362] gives -0.9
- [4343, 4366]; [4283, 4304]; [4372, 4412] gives -2.7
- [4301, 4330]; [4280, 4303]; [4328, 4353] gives 2.4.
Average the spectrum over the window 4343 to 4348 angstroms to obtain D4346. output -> 107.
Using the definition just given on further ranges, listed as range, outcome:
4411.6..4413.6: 124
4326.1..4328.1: 86.8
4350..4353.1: 93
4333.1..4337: 110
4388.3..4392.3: 101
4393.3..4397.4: 104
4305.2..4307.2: 68.3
